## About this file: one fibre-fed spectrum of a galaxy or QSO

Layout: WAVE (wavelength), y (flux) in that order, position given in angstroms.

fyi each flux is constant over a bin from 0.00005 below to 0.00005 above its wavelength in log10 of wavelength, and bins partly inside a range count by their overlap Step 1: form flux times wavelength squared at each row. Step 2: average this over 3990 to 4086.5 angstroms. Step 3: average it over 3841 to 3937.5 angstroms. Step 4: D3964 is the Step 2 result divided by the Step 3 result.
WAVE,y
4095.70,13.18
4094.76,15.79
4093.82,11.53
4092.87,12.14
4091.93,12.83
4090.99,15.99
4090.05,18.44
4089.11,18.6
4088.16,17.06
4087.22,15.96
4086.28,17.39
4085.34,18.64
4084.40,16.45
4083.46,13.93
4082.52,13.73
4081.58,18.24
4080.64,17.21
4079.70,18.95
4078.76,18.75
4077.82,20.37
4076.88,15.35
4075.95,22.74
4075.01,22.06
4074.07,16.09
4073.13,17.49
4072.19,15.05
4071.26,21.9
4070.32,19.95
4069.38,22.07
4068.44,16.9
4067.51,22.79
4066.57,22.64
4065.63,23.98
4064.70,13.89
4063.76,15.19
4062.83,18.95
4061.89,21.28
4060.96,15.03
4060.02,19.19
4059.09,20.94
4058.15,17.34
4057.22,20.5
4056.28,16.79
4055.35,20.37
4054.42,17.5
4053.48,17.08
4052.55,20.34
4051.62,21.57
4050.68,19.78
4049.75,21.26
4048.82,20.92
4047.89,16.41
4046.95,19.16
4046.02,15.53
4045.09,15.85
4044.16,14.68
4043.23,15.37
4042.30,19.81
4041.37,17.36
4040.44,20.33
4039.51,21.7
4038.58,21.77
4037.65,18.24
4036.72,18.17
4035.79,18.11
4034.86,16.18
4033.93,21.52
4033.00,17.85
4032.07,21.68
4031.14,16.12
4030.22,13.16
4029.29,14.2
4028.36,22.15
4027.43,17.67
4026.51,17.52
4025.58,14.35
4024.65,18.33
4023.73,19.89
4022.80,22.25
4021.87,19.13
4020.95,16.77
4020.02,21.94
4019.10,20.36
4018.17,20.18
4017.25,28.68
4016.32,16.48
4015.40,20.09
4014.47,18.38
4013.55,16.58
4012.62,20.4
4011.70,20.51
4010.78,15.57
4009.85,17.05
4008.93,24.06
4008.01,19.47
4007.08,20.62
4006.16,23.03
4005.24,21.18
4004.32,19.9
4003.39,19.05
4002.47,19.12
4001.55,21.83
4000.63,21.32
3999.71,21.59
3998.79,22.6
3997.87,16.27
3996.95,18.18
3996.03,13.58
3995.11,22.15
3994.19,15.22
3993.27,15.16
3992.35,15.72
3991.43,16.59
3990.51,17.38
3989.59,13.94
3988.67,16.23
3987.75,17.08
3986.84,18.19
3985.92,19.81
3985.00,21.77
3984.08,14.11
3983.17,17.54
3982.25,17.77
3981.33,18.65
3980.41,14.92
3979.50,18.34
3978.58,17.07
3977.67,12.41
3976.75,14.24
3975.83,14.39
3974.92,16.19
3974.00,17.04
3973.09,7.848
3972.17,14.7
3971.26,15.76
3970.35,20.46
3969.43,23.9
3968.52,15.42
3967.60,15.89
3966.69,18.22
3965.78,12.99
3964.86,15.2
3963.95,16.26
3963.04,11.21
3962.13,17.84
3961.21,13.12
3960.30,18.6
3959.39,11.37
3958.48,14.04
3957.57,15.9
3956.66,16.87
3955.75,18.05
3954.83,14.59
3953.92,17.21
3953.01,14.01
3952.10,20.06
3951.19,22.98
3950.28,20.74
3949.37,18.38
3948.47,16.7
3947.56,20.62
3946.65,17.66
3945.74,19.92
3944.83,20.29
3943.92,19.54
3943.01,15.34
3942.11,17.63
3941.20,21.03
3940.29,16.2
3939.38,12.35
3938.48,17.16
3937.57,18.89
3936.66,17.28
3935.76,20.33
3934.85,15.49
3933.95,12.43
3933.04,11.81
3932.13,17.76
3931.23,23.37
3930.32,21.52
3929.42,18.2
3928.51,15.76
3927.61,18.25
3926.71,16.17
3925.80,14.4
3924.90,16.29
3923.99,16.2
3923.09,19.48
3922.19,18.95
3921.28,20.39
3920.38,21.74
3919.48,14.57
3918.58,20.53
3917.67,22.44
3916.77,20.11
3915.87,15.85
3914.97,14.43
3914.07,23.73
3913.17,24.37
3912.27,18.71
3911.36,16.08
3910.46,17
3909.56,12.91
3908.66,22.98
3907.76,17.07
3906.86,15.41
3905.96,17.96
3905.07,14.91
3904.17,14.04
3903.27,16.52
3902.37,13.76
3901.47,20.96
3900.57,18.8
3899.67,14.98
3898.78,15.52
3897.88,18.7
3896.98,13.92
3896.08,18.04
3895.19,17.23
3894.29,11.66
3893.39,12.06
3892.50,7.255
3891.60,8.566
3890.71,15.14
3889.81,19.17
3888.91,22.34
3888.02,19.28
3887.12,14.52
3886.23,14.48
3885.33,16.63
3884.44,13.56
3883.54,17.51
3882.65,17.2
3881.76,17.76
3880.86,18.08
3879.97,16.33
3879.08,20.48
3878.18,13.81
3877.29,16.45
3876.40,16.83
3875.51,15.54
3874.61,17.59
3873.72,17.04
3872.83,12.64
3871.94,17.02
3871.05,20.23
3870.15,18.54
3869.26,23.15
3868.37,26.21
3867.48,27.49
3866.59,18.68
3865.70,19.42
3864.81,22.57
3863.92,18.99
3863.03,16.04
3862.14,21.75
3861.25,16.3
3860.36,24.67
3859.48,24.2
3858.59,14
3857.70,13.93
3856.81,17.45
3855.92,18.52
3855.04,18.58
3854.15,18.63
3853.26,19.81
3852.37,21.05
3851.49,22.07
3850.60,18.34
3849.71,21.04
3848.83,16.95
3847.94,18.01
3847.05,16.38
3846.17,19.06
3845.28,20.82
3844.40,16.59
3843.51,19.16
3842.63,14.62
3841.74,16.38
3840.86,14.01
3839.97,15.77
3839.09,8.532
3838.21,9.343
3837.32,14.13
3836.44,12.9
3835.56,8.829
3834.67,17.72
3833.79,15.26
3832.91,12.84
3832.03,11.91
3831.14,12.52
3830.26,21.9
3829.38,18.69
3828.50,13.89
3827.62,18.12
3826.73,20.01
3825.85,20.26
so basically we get 1.1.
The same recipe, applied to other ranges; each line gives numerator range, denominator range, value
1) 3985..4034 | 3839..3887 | 1.12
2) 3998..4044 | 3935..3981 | 1.19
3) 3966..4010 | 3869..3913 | 1.13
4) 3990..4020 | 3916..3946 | 1.12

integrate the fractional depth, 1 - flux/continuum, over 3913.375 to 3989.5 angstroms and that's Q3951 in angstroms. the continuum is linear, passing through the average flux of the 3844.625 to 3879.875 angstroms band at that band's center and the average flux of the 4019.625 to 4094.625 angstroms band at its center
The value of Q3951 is 5.7 angstroms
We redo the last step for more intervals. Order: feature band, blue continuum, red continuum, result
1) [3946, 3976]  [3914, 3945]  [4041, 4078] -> 2.49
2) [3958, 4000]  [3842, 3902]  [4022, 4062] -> 4.09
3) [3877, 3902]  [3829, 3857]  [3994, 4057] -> 1.54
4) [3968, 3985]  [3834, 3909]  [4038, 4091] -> 1.51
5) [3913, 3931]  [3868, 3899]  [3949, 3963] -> -2.15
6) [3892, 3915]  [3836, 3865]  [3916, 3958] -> 1.63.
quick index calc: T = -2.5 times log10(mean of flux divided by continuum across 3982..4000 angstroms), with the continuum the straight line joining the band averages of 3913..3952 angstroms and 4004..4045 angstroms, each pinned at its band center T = 0.075 mag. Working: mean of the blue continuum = 18.3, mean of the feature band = 17.5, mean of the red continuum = 19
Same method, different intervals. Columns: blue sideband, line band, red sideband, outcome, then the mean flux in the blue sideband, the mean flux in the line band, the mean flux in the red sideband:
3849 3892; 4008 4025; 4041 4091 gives -0.08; 18.3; 19.8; 18.4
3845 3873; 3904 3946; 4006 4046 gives 0.08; 19.5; 17.8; 18.8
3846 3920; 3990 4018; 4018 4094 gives -0.07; 17.7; 19.3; 18.3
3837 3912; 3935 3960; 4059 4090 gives 0.01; 17.2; 17.6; 18.4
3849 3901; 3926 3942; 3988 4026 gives 0.06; 17.7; 17.2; 19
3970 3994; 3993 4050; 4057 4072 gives -0.07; 16.3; 18.9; 19.4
